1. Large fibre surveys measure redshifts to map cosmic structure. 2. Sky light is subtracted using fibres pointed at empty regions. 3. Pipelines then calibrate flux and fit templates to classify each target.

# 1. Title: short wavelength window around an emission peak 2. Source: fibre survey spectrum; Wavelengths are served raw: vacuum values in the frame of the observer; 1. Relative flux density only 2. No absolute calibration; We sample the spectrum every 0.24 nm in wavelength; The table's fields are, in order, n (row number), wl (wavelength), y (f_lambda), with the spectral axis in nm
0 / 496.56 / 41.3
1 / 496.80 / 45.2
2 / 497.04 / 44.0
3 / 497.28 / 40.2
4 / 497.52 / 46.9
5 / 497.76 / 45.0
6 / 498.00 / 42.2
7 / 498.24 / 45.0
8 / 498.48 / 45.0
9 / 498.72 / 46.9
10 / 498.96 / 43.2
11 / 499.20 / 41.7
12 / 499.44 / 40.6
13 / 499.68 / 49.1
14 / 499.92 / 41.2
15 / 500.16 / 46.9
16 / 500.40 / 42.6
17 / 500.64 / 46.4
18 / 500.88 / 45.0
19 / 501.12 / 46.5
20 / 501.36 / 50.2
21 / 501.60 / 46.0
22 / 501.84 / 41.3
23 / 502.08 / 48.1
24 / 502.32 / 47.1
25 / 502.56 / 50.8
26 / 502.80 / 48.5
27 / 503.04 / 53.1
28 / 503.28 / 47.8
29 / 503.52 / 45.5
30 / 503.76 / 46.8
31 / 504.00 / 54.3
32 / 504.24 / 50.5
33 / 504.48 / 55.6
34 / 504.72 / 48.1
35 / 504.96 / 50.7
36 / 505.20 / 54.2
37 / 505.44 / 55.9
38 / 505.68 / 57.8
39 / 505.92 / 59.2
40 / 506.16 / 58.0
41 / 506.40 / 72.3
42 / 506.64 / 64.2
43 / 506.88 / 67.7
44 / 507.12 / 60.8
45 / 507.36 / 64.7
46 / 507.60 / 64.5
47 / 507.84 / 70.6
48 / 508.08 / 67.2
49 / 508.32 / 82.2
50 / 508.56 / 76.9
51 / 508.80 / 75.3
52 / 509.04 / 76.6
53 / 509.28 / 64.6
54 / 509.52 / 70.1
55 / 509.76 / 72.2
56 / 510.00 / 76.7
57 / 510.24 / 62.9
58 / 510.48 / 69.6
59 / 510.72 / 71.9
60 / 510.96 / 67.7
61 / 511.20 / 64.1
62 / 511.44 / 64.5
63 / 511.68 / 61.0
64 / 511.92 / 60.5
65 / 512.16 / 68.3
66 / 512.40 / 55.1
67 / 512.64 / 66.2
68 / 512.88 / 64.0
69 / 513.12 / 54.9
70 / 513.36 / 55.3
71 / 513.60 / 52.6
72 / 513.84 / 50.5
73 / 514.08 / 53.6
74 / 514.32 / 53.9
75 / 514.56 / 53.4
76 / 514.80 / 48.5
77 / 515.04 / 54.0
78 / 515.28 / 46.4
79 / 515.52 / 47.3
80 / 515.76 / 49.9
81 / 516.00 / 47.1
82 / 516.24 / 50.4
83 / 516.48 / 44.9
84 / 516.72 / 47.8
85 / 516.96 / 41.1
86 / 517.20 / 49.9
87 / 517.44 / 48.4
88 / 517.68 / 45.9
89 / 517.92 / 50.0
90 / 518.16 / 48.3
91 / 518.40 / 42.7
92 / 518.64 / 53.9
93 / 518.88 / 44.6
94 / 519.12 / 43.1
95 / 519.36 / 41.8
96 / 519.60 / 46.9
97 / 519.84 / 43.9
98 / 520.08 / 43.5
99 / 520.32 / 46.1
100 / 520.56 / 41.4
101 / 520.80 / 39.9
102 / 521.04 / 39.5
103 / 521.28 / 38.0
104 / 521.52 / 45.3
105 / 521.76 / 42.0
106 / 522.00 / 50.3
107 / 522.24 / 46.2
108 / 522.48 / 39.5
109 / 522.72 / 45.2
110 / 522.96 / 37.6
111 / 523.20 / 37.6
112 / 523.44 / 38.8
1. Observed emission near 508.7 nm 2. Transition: Mg II 2798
